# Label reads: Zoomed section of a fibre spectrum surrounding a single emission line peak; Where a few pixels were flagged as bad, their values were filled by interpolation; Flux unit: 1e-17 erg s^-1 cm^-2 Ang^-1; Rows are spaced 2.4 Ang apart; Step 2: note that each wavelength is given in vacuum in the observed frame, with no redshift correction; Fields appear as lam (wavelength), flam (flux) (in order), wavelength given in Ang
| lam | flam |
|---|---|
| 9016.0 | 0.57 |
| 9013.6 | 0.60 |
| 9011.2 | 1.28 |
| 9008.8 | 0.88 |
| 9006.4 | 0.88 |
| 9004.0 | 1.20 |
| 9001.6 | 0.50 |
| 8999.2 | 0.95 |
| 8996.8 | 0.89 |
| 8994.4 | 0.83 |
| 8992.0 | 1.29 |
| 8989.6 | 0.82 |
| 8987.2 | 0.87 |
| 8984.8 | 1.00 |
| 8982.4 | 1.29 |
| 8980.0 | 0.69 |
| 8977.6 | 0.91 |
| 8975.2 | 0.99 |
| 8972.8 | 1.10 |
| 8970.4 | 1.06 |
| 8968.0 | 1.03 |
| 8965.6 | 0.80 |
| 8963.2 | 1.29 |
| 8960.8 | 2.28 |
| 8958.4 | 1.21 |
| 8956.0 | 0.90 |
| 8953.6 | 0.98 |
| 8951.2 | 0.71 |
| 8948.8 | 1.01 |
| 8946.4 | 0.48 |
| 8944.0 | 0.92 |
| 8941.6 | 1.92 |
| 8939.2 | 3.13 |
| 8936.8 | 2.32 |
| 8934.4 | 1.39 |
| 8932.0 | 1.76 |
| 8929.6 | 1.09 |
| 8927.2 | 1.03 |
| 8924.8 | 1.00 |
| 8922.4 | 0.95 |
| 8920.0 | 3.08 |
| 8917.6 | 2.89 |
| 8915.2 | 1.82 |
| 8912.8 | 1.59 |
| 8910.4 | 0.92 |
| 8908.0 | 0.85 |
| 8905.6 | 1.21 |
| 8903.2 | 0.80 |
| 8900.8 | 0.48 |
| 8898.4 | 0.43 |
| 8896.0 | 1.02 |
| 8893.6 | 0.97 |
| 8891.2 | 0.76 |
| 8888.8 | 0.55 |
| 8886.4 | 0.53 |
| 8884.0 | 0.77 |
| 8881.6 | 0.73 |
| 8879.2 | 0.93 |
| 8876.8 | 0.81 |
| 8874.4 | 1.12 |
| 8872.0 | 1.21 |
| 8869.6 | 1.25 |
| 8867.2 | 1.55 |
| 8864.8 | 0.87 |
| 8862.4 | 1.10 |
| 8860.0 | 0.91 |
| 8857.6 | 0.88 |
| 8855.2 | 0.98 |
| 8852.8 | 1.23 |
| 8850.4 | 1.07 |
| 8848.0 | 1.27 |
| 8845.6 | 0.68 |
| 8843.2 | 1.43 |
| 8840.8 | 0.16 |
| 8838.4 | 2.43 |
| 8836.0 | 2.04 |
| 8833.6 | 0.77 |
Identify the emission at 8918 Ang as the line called [S II]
